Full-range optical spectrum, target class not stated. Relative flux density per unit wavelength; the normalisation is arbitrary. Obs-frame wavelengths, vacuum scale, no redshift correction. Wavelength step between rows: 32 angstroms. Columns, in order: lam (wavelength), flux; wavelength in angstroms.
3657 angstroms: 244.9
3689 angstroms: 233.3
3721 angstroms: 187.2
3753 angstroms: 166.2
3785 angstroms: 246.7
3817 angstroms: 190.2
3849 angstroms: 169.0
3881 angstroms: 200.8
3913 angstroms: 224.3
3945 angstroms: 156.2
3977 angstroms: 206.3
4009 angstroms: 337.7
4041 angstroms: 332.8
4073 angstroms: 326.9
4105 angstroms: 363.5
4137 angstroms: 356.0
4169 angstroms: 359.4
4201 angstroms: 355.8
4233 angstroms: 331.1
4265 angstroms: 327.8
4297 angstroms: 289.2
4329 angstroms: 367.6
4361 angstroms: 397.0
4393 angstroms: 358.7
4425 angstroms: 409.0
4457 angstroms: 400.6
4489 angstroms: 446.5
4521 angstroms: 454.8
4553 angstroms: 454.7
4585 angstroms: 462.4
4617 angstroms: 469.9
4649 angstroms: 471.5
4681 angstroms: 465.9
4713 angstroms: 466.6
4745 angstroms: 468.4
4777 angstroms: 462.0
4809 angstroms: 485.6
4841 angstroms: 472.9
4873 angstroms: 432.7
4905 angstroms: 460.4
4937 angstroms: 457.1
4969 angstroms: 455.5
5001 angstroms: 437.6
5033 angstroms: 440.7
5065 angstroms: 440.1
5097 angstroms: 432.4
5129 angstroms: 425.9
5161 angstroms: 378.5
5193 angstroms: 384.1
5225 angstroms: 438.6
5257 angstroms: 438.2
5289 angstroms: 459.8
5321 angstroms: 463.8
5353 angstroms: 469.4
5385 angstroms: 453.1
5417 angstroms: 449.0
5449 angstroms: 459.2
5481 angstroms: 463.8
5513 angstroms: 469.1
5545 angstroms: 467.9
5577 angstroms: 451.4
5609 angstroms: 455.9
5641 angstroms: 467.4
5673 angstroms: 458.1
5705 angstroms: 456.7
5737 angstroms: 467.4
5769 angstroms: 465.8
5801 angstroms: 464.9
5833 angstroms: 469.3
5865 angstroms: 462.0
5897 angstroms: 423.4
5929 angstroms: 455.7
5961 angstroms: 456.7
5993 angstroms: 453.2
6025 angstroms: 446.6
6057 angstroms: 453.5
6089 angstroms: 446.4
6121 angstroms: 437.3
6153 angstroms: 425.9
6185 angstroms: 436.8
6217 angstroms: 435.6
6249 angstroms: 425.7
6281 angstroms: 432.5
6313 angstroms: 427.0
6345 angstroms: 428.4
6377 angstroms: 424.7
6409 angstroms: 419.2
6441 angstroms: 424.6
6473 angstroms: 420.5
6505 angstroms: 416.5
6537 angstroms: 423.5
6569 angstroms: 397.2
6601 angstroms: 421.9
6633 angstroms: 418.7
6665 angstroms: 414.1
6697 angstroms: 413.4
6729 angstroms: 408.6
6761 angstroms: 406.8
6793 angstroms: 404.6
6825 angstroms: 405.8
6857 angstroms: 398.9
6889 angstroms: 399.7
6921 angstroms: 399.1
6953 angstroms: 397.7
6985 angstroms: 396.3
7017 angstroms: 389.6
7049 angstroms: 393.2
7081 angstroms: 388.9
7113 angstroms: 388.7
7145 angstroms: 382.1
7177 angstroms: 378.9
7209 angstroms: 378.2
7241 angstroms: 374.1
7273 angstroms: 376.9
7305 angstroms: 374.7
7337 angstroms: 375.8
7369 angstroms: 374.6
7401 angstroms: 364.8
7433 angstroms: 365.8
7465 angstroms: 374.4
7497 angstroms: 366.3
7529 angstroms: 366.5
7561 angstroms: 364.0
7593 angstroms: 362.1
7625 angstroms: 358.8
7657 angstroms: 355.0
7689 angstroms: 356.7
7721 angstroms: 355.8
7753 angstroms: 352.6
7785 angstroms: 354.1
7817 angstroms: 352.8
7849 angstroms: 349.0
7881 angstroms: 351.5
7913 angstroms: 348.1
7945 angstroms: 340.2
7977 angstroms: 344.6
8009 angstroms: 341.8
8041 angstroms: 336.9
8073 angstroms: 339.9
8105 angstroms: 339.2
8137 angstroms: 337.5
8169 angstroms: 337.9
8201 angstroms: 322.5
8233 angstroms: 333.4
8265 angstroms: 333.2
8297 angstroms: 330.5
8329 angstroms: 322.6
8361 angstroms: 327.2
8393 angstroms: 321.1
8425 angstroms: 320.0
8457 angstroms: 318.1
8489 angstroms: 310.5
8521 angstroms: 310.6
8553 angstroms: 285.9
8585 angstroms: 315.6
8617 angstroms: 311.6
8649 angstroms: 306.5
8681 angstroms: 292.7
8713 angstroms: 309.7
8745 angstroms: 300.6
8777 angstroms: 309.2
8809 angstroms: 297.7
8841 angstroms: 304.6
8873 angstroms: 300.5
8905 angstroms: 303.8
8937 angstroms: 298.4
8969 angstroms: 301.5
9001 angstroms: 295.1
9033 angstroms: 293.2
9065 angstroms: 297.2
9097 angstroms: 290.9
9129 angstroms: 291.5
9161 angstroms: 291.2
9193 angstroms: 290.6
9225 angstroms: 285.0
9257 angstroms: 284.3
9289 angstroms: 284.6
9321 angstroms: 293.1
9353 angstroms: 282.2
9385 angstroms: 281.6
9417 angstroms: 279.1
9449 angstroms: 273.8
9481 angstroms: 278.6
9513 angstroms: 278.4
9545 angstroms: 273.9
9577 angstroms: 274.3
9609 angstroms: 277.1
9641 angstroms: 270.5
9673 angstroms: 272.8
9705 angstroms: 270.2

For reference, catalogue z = 0.000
